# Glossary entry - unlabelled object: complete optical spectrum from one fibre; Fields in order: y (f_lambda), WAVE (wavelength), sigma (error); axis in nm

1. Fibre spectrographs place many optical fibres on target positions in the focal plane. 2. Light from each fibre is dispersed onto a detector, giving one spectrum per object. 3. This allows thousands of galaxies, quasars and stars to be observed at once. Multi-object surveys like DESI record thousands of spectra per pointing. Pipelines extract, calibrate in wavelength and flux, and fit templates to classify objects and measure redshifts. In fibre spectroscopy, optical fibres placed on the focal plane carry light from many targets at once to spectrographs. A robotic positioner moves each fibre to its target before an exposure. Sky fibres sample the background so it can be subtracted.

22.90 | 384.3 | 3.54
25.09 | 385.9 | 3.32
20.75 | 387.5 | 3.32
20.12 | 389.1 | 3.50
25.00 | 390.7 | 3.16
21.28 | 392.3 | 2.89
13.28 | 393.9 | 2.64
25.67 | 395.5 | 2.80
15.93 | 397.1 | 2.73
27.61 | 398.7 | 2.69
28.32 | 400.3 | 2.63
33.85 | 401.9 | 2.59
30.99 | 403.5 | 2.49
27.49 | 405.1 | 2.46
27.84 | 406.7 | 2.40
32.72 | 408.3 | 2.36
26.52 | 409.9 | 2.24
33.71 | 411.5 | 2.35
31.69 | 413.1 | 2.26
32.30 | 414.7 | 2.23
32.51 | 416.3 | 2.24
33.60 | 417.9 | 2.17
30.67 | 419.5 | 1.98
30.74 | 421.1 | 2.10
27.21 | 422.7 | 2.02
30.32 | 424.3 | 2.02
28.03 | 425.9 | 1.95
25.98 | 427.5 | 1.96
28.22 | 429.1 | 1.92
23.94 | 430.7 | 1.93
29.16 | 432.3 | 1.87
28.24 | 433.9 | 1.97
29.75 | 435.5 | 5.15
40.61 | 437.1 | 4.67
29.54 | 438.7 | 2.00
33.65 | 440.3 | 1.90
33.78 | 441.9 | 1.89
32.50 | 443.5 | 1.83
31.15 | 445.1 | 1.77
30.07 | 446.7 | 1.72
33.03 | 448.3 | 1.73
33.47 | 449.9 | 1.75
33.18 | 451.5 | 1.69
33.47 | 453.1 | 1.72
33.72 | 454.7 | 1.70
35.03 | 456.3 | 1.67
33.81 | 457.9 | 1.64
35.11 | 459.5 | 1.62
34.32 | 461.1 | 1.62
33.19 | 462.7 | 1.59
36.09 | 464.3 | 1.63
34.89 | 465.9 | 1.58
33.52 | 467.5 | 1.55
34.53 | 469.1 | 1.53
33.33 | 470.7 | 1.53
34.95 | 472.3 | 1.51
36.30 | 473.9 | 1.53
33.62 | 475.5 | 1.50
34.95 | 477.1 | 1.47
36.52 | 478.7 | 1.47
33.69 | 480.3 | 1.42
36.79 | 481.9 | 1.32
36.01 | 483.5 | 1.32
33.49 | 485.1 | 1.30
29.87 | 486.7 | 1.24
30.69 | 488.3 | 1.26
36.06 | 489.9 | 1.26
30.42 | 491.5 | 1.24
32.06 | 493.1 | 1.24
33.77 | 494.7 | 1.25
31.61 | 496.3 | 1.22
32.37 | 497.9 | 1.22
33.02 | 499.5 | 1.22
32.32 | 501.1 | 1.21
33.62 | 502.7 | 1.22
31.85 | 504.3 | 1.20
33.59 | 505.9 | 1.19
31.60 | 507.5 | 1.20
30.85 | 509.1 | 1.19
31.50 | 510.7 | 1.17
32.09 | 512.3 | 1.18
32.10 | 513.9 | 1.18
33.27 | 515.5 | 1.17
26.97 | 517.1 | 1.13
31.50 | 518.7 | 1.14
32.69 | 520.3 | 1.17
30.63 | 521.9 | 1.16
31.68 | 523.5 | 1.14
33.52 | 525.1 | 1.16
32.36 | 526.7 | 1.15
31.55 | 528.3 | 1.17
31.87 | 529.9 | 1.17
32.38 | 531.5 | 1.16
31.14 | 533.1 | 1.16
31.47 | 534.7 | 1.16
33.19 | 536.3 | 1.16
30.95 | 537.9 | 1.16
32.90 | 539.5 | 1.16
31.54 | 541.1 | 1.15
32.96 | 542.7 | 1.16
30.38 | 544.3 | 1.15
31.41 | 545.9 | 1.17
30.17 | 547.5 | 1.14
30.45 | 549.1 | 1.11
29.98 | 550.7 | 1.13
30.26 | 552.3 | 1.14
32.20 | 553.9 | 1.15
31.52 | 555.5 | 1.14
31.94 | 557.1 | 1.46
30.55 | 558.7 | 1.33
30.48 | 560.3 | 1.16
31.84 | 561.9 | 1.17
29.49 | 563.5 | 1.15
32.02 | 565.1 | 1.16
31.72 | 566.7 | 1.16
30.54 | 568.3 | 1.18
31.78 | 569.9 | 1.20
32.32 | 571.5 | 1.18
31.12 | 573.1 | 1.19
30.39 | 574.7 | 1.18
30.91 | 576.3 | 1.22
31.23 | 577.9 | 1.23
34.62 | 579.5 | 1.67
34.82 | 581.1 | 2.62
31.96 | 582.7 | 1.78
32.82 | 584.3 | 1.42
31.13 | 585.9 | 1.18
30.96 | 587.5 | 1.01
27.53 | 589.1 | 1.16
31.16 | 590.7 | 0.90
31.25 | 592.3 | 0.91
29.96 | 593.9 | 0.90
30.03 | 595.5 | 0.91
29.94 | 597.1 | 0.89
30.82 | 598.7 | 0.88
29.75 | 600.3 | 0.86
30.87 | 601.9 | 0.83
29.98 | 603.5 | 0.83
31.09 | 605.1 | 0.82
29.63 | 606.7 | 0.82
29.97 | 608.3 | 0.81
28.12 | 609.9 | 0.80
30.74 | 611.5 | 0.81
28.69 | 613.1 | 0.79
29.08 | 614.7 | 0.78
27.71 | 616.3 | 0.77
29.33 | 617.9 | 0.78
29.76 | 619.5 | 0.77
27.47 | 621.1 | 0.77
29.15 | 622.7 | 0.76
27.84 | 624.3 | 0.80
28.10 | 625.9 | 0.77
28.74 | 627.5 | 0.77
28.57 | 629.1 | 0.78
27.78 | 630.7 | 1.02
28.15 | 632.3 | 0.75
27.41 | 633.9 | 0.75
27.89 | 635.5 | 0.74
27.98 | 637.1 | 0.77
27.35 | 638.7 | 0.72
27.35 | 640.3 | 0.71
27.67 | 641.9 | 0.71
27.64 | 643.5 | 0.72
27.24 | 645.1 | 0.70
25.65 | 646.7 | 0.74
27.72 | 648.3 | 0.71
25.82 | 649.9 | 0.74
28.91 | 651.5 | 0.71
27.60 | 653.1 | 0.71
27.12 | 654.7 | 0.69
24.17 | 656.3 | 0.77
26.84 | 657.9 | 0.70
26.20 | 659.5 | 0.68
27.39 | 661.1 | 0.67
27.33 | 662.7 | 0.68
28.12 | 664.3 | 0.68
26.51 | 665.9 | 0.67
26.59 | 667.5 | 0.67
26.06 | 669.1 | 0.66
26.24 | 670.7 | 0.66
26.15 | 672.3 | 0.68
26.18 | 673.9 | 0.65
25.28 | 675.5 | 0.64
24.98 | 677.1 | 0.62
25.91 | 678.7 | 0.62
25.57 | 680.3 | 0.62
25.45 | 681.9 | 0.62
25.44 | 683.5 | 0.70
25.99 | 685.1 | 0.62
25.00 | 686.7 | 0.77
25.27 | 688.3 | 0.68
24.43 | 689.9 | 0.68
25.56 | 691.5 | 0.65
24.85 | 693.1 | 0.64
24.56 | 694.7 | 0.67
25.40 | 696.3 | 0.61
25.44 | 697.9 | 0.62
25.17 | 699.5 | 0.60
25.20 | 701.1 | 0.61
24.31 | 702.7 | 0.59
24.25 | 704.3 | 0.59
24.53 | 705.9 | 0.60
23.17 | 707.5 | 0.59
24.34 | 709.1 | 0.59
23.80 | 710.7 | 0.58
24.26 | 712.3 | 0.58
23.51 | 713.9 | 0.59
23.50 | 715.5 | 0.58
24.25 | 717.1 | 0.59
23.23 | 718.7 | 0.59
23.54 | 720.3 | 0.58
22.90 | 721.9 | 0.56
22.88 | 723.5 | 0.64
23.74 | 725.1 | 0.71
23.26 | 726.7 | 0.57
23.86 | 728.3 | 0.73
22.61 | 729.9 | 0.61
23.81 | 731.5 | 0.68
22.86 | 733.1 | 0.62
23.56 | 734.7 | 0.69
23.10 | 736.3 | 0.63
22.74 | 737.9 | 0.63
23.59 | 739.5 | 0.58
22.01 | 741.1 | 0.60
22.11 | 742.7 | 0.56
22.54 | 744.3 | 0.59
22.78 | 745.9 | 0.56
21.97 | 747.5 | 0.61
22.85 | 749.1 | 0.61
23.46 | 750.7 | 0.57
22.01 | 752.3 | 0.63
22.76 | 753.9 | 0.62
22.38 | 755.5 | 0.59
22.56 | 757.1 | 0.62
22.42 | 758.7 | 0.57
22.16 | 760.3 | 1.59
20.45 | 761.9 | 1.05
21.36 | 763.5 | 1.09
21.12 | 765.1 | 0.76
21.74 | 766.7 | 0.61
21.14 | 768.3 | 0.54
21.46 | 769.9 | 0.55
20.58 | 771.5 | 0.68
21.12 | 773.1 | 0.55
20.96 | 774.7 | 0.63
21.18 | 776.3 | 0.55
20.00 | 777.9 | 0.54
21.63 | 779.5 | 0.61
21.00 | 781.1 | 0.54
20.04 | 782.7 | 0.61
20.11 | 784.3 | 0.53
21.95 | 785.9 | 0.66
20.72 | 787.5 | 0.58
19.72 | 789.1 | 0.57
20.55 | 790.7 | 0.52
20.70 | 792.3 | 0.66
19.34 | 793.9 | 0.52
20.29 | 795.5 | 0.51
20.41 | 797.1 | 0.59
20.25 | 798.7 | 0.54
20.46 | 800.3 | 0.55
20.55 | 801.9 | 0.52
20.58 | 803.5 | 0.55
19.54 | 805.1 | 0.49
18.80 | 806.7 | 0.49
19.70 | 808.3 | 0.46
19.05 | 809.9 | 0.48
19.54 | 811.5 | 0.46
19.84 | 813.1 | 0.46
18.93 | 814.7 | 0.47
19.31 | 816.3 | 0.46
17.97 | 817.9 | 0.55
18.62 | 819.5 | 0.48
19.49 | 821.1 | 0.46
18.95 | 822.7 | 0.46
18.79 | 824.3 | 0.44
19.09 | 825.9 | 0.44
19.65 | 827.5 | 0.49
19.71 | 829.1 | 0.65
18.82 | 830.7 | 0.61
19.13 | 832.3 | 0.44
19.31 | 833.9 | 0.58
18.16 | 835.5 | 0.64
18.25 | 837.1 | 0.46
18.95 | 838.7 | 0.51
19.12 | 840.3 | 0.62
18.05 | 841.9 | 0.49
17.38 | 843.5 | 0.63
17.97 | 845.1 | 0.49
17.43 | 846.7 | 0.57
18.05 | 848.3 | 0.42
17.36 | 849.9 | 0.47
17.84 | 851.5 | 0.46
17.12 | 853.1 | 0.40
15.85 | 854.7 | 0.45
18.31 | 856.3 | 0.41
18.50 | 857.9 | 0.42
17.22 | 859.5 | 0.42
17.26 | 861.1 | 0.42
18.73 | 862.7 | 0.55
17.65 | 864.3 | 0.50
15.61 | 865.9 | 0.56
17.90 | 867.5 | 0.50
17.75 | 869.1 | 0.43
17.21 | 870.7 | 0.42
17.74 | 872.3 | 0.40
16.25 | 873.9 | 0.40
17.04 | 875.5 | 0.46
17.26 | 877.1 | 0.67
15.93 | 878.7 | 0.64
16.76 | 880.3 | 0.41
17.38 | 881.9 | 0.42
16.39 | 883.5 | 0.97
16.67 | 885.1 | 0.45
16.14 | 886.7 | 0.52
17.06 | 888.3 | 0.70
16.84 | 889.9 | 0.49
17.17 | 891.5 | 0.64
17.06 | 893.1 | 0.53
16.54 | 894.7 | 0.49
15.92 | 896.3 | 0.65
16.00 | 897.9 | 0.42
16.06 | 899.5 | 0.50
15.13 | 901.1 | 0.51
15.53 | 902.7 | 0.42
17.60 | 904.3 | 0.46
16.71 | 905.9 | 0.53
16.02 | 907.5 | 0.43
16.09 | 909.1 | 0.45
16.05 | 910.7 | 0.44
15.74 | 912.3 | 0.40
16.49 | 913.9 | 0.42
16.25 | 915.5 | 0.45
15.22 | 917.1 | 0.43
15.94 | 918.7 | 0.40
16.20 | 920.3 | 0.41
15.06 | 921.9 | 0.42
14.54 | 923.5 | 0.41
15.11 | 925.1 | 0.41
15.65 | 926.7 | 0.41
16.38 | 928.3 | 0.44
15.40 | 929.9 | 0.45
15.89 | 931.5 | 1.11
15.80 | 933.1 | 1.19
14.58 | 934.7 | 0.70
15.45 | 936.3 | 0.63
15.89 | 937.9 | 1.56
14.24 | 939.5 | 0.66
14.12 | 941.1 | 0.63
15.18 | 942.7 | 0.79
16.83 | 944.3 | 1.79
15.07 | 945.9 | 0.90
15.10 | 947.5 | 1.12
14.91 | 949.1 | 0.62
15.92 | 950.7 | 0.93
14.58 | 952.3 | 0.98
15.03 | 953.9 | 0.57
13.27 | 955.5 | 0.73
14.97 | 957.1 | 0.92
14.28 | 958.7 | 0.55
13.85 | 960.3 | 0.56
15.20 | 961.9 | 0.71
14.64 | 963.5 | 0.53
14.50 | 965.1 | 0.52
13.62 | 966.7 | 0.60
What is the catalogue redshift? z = 0.000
